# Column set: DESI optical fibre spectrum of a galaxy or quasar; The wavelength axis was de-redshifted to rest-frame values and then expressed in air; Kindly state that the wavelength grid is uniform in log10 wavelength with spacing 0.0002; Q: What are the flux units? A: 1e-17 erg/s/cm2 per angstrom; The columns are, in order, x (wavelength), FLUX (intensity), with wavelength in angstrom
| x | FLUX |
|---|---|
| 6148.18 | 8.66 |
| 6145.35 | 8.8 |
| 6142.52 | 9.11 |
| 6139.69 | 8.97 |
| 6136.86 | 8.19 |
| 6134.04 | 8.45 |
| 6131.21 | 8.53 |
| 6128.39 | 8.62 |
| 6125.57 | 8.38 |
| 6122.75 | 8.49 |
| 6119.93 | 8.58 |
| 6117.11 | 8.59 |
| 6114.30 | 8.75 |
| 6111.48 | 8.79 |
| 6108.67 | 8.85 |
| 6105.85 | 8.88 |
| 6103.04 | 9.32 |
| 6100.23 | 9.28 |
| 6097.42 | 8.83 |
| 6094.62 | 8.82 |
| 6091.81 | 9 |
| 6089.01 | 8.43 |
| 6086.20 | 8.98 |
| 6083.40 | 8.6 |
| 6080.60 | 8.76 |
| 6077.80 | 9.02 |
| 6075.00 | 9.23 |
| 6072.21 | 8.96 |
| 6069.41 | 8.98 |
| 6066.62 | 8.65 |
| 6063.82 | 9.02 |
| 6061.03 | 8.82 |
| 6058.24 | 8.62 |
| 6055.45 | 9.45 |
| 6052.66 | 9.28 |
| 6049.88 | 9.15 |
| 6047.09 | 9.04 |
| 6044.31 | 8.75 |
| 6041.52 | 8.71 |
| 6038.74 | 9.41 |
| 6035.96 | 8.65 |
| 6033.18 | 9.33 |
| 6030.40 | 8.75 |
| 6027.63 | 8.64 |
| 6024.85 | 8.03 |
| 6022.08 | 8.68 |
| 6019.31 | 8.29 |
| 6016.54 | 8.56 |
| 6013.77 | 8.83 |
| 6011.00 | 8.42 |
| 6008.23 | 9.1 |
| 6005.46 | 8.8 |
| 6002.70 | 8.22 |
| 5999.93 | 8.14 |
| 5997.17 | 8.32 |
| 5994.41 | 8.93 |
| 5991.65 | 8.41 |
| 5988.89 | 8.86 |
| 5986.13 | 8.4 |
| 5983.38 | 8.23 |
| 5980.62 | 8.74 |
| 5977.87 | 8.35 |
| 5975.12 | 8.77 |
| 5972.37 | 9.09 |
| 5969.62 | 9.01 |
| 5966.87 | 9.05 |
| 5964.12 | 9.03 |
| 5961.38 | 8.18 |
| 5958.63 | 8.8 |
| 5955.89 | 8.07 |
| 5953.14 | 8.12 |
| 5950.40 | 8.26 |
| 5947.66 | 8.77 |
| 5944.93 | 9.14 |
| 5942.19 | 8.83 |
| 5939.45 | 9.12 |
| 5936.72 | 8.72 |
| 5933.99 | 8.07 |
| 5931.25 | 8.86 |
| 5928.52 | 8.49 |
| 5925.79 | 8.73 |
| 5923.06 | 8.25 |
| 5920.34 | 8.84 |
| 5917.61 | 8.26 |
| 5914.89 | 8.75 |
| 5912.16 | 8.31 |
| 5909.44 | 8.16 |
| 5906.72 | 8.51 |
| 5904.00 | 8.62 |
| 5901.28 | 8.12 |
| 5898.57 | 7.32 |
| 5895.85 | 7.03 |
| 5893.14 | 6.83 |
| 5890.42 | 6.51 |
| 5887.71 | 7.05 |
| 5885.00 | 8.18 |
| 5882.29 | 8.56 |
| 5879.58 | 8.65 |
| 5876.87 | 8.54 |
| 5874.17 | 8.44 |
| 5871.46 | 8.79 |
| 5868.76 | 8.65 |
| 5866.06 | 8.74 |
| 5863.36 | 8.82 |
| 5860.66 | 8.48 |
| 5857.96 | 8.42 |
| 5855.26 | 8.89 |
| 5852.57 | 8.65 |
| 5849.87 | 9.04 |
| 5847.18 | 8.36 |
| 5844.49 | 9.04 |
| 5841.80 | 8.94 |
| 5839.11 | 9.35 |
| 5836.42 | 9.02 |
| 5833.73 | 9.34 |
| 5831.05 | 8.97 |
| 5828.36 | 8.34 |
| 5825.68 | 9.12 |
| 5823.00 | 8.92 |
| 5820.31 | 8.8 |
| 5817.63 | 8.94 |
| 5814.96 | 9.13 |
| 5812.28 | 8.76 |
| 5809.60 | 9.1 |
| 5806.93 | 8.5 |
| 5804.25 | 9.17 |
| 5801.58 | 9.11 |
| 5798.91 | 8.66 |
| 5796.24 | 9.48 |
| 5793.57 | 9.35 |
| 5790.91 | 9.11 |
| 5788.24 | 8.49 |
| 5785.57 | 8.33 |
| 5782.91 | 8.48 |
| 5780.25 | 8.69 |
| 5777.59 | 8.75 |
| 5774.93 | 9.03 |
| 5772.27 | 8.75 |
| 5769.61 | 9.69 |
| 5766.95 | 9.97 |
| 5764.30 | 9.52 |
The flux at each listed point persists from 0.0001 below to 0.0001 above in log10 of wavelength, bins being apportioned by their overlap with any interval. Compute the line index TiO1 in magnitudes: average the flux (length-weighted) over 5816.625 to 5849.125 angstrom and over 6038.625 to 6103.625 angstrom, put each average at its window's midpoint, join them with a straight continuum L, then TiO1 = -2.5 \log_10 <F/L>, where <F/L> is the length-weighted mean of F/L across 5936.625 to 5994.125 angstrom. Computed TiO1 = 0.03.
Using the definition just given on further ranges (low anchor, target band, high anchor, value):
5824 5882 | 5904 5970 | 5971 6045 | 0.01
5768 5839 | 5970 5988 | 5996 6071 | 0.02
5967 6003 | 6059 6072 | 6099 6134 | -0.02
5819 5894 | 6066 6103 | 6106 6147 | -0.03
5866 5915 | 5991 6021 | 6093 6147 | -0.02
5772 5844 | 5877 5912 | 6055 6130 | 0.14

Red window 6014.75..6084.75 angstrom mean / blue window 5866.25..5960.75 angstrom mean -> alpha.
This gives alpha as 1.1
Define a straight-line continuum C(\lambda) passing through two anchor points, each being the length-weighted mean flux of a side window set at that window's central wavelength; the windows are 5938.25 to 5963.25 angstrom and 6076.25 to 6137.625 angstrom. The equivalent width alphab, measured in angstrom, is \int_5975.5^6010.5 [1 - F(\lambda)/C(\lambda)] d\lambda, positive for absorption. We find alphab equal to 0.4 angstrom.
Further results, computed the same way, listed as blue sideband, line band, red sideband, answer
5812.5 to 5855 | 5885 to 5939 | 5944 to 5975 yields 4.2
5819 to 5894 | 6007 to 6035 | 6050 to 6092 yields 0.6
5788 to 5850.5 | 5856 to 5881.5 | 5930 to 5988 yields 0.7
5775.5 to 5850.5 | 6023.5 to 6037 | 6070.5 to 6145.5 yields 0.2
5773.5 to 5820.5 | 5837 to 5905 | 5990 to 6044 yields 3.7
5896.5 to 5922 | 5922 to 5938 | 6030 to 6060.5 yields -0.2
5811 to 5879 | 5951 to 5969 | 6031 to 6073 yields 0.7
